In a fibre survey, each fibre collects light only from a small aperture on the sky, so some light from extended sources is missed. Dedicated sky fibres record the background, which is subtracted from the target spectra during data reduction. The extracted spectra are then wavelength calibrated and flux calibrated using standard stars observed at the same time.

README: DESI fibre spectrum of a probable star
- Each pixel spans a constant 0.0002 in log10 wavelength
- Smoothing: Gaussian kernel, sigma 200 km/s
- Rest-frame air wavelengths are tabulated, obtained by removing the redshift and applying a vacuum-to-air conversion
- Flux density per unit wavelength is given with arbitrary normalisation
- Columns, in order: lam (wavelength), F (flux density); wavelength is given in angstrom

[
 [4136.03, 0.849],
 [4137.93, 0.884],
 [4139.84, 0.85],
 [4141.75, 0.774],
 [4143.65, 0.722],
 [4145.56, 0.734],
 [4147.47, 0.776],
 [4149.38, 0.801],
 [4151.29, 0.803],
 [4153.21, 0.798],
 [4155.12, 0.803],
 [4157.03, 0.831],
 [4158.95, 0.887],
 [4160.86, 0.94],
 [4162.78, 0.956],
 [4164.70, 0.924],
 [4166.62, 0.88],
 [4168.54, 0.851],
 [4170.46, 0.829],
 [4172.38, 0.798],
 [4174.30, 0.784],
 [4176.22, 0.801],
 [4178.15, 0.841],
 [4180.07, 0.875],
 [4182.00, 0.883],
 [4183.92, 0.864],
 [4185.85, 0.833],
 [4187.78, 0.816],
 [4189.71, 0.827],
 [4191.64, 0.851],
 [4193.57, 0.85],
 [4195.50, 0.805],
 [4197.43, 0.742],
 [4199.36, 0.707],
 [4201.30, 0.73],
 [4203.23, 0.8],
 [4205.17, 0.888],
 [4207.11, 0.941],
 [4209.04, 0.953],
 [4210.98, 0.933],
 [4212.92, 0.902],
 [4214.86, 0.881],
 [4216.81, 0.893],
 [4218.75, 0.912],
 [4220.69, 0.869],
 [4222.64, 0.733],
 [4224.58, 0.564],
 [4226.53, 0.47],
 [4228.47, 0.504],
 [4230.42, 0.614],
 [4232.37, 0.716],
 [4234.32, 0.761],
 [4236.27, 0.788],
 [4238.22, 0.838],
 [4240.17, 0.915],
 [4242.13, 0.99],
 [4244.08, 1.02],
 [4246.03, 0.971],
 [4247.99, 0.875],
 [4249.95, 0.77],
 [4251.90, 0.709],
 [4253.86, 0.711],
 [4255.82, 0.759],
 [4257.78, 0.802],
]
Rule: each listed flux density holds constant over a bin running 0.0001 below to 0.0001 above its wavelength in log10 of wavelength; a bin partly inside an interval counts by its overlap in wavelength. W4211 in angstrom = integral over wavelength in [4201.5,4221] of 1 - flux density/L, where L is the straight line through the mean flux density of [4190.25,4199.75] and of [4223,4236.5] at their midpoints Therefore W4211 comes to -4.8 angstrom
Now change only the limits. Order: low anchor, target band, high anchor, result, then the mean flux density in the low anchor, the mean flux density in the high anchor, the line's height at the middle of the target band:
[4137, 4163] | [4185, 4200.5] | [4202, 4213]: 1.3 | 0.822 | 0.899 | 0.879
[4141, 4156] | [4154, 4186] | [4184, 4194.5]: -2.0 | 0.776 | 0.837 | 0.809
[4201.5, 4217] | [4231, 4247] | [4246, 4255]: -1.0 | 0.891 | 0.789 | 0.817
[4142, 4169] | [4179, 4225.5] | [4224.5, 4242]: -4.8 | 0.834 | 0.706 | 0.757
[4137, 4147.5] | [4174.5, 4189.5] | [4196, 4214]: -0.3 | 0.791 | 0.844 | 0.824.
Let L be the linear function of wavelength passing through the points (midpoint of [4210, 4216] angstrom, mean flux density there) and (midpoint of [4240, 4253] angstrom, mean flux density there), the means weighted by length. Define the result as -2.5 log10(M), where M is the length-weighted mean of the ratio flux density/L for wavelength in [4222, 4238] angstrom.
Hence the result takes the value 0.35 mag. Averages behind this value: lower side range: 0.904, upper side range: 0.89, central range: 0.651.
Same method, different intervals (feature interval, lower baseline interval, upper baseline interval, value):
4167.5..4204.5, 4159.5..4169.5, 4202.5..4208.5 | 0.10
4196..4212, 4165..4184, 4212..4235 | -0.08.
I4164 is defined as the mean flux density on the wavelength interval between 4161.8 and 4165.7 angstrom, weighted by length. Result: 0.938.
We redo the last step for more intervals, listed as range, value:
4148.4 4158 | 0.807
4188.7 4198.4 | 0.816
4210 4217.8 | 0.902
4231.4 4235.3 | 0.739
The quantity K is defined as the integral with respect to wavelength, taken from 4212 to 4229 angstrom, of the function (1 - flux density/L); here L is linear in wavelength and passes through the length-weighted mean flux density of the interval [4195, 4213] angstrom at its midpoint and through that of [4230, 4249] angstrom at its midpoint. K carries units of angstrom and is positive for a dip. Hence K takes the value 1.9 angstrom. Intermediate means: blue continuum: 0.838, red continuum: 0.856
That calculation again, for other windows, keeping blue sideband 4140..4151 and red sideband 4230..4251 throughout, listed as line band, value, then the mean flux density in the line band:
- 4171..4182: -0.4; 0.826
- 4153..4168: -1.9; 0.881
